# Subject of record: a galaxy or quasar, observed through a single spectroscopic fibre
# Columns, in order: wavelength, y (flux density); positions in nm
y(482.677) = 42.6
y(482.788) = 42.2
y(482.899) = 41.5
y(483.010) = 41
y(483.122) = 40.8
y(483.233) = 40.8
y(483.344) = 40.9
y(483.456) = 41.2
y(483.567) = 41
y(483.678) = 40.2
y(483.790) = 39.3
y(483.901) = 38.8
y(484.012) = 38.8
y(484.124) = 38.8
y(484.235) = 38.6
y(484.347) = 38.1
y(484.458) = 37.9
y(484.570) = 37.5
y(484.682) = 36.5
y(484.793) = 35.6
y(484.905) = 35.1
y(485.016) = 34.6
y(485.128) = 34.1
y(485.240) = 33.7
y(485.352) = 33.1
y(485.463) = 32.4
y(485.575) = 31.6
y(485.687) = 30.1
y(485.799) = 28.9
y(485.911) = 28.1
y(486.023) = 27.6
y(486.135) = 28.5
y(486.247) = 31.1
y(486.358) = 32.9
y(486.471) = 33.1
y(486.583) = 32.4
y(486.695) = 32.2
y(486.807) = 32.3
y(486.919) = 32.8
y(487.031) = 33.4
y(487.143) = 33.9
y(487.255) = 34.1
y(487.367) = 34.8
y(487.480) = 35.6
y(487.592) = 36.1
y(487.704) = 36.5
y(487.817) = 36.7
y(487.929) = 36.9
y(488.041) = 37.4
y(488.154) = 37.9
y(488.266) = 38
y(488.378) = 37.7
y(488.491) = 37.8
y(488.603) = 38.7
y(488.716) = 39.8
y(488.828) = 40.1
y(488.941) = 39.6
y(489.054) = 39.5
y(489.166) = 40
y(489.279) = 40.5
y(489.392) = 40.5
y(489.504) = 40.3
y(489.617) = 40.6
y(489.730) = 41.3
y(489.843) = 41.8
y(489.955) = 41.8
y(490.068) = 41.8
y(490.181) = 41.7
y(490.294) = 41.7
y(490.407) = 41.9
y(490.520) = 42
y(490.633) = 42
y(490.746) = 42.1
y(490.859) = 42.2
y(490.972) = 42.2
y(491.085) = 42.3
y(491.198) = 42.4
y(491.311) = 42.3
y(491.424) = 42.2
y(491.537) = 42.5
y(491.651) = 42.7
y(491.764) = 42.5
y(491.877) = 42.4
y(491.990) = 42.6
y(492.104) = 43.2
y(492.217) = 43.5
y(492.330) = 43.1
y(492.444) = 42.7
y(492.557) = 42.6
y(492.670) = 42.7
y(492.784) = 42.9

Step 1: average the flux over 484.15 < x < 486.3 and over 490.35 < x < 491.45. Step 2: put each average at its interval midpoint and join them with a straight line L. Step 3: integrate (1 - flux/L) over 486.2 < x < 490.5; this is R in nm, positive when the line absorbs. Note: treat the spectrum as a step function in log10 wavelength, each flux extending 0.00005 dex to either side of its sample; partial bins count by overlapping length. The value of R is 0.08 nm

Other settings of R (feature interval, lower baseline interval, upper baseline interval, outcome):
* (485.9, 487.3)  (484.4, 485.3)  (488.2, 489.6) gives 0.205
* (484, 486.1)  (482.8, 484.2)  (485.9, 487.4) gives 0.128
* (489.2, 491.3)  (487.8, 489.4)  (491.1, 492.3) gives -0.041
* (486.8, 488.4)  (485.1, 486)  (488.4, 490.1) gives 0.025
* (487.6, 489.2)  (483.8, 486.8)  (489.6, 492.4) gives 0.008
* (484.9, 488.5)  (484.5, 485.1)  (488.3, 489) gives 0.362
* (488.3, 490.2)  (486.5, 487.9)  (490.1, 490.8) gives -0.053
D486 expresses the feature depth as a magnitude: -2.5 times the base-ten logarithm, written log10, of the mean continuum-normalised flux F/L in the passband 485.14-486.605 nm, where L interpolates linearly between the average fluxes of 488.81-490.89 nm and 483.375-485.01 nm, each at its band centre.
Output 0.250 mag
